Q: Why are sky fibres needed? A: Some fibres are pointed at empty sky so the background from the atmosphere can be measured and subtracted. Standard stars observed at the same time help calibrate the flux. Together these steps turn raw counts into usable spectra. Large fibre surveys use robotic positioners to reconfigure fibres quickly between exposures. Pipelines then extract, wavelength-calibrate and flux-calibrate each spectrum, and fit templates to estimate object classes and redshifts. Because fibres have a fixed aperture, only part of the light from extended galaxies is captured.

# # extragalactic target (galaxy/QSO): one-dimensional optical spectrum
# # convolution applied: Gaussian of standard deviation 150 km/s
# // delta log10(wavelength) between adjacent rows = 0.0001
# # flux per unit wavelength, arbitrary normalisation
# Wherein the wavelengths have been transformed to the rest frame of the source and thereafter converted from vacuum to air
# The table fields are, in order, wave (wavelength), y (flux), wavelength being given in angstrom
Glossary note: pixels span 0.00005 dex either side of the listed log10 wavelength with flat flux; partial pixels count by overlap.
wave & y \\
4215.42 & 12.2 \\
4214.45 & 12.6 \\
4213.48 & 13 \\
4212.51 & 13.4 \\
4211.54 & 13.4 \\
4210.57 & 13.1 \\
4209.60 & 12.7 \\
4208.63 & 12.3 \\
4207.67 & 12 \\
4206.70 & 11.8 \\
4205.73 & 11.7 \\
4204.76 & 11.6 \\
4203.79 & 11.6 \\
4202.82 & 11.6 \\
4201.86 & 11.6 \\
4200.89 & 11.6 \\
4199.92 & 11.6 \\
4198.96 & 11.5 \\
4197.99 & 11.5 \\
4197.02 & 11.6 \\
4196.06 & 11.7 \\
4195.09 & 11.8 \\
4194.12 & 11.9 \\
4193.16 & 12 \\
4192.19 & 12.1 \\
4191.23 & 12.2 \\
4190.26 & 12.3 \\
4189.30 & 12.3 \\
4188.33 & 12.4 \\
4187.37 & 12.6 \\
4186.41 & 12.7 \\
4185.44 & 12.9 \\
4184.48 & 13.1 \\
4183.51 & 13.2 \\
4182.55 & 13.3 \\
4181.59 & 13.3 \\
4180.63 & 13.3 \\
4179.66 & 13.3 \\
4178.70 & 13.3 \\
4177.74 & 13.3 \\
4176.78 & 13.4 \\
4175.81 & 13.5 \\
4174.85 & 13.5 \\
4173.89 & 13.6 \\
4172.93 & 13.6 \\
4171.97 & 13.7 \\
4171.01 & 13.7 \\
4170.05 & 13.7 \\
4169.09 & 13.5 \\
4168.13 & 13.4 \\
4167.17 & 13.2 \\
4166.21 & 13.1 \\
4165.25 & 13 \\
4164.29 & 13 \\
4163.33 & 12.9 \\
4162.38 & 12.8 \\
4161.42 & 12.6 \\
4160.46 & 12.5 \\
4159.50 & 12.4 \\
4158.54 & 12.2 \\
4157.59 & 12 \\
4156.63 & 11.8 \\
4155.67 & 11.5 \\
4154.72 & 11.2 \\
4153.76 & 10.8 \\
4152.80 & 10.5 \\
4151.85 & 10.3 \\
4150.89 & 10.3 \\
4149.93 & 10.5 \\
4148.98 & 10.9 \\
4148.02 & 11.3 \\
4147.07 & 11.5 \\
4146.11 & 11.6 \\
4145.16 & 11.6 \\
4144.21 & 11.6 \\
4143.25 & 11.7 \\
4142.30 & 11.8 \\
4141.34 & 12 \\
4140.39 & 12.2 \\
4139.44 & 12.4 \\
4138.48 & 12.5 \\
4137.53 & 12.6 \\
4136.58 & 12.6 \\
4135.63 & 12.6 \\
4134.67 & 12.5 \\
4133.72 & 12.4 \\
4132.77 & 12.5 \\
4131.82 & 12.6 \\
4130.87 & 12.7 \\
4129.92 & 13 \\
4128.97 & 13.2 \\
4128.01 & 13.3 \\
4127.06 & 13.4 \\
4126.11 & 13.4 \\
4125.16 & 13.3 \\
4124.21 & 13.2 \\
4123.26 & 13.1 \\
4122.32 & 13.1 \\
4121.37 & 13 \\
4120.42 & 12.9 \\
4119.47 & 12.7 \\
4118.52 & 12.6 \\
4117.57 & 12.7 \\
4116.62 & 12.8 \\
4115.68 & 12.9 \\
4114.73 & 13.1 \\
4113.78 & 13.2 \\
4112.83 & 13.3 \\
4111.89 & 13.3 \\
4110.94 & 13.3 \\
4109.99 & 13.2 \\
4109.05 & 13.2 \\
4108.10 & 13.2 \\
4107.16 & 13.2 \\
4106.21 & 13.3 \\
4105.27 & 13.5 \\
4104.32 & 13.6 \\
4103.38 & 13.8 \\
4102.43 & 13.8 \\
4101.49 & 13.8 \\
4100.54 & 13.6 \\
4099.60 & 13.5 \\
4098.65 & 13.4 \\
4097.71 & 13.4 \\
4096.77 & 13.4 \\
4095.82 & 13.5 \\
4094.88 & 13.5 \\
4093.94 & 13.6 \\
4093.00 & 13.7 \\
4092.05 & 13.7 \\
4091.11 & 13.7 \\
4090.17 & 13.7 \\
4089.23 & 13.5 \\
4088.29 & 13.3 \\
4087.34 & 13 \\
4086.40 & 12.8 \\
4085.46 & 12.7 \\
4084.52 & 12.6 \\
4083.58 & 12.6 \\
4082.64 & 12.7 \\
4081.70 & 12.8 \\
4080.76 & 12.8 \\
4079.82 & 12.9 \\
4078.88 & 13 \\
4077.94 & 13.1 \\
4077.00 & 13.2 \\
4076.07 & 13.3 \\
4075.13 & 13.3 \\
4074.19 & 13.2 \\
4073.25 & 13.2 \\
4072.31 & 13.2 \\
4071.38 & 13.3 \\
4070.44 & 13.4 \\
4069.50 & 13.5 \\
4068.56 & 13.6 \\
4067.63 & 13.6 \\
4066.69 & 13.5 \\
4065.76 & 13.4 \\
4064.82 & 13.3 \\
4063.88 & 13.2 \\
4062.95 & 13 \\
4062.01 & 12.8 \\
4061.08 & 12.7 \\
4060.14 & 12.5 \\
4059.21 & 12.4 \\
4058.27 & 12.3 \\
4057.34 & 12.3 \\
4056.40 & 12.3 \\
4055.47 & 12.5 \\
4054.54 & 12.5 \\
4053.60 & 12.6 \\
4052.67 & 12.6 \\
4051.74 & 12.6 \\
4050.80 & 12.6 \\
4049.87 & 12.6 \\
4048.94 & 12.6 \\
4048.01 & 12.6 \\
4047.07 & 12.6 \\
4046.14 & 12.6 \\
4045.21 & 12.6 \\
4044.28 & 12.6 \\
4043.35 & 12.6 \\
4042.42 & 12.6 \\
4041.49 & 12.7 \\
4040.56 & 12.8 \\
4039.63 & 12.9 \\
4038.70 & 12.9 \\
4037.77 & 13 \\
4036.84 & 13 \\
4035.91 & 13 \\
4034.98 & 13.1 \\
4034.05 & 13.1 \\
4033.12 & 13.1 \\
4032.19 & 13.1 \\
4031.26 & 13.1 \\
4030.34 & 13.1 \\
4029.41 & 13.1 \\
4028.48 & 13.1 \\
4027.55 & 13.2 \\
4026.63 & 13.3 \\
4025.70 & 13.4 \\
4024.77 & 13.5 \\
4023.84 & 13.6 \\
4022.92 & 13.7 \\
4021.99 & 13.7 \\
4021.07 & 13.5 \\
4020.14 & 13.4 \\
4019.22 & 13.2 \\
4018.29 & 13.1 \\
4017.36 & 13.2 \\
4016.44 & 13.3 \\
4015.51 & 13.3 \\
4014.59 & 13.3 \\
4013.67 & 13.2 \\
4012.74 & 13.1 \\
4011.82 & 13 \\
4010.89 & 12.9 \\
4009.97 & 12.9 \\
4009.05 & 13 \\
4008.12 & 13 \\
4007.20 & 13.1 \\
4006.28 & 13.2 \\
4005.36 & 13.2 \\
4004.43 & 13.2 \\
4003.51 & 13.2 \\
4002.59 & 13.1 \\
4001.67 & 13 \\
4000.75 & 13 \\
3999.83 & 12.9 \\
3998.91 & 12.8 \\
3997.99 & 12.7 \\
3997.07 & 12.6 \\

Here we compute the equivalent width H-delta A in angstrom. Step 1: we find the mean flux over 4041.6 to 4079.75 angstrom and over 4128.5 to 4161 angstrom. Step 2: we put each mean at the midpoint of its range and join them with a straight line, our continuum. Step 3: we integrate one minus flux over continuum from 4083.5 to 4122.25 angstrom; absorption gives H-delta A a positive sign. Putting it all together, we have -2.8 angstrom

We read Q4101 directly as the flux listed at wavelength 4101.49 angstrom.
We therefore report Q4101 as 13.8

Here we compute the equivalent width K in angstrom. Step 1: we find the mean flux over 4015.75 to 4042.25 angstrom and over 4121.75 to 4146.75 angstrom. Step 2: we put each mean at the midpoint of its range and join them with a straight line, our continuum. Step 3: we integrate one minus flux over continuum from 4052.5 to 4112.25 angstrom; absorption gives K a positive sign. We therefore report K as -1.4 angstrom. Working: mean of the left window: 13.2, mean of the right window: 12.6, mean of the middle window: 13.2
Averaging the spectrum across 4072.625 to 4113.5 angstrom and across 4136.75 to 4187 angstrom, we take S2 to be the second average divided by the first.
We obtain 0.94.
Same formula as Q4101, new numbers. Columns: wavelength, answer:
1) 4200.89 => 11.6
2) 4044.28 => 12.6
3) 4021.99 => 13.7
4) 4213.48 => 13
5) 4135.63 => 12.6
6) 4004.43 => 13.2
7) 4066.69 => 13.5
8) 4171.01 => 13.7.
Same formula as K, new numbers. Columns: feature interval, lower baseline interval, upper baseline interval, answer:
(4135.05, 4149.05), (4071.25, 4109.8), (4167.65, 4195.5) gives 1.2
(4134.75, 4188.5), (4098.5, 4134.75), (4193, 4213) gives 0.3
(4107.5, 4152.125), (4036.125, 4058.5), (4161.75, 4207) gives 0.5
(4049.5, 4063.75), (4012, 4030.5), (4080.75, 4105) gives 0.8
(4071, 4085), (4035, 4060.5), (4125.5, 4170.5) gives -0.6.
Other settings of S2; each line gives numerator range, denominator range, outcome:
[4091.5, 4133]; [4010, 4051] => 1.02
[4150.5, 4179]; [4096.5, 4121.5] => 0.95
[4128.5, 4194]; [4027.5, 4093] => 0.96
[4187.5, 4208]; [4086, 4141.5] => 0.90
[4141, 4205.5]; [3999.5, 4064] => 0.95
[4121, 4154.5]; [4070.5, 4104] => 0.92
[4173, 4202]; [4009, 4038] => 0.95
